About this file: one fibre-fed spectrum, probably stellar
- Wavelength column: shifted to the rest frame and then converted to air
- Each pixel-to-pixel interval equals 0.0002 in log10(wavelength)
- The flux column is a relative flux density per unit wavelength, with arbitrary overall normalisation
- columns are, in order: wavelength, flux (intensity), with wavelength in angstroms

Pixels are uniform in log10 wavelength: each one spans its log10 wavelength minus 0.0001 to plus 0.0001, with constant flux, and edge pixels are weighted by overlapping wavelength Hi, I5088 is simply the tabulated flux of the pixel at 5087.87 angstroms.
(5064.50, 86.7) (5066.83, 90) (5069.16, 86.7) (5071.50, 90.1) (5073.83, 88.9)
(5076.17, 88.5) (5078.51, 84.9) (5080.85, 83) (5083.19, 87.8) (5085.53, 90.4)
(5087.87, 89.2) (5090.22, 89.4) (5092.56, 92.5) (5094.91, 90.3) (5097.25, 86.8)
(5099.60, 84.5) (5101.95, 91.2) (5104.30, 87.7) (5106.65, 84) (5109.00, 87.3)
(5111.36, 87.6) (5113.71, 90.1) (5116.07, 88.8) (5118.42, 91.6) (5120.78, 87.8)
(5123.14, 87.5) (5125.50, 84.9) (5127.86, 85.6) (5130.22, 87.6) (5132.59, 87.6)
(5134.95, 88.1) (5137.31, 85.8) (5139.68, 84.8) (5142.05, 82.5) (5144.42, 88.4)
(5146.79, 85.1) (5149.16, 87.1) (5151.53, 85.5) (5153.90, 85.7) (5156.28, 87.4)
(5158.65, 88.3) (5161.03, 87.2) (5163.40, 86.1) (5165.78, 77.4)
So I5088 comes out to 89.2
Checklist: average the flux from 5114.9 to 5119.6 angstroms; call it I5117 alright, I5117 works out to 90.3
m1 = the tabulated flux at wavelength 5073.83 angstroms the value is 88.9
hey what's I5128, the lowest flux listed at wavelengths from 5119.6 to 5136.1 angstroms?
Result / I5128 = 84.9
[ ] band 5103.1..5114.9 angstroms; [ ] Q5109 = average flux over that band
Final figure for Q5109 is 87.3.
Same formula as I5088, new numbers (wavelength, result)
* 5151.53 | 85.5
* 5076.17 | 88.5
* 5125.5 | 84.9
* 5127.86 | 85.6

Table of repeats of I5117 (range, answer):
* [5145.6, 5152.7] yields 85.9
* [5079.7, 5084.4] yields 85.5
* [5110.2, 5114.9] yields 88.9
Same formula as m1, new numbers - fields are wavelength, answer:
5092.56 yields 92.5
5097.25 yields 86.8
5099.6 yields 84.5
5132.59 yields 87.6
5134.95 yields 88.1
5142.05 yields 82.5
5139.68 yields 84.8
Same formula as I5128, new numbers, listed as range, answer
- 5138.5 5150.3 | 82.5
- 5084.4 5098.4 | 86.8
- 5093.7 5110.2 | 84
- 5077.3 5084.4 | 83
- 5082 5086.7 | 87.8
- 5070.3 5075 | 88.9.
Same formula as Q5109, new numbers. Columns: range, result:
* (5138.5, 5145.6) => 85.2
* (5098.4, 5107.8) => 86.8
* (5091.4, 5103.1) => 89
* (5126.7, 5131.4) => 86.6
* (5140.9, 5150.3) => 85.8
